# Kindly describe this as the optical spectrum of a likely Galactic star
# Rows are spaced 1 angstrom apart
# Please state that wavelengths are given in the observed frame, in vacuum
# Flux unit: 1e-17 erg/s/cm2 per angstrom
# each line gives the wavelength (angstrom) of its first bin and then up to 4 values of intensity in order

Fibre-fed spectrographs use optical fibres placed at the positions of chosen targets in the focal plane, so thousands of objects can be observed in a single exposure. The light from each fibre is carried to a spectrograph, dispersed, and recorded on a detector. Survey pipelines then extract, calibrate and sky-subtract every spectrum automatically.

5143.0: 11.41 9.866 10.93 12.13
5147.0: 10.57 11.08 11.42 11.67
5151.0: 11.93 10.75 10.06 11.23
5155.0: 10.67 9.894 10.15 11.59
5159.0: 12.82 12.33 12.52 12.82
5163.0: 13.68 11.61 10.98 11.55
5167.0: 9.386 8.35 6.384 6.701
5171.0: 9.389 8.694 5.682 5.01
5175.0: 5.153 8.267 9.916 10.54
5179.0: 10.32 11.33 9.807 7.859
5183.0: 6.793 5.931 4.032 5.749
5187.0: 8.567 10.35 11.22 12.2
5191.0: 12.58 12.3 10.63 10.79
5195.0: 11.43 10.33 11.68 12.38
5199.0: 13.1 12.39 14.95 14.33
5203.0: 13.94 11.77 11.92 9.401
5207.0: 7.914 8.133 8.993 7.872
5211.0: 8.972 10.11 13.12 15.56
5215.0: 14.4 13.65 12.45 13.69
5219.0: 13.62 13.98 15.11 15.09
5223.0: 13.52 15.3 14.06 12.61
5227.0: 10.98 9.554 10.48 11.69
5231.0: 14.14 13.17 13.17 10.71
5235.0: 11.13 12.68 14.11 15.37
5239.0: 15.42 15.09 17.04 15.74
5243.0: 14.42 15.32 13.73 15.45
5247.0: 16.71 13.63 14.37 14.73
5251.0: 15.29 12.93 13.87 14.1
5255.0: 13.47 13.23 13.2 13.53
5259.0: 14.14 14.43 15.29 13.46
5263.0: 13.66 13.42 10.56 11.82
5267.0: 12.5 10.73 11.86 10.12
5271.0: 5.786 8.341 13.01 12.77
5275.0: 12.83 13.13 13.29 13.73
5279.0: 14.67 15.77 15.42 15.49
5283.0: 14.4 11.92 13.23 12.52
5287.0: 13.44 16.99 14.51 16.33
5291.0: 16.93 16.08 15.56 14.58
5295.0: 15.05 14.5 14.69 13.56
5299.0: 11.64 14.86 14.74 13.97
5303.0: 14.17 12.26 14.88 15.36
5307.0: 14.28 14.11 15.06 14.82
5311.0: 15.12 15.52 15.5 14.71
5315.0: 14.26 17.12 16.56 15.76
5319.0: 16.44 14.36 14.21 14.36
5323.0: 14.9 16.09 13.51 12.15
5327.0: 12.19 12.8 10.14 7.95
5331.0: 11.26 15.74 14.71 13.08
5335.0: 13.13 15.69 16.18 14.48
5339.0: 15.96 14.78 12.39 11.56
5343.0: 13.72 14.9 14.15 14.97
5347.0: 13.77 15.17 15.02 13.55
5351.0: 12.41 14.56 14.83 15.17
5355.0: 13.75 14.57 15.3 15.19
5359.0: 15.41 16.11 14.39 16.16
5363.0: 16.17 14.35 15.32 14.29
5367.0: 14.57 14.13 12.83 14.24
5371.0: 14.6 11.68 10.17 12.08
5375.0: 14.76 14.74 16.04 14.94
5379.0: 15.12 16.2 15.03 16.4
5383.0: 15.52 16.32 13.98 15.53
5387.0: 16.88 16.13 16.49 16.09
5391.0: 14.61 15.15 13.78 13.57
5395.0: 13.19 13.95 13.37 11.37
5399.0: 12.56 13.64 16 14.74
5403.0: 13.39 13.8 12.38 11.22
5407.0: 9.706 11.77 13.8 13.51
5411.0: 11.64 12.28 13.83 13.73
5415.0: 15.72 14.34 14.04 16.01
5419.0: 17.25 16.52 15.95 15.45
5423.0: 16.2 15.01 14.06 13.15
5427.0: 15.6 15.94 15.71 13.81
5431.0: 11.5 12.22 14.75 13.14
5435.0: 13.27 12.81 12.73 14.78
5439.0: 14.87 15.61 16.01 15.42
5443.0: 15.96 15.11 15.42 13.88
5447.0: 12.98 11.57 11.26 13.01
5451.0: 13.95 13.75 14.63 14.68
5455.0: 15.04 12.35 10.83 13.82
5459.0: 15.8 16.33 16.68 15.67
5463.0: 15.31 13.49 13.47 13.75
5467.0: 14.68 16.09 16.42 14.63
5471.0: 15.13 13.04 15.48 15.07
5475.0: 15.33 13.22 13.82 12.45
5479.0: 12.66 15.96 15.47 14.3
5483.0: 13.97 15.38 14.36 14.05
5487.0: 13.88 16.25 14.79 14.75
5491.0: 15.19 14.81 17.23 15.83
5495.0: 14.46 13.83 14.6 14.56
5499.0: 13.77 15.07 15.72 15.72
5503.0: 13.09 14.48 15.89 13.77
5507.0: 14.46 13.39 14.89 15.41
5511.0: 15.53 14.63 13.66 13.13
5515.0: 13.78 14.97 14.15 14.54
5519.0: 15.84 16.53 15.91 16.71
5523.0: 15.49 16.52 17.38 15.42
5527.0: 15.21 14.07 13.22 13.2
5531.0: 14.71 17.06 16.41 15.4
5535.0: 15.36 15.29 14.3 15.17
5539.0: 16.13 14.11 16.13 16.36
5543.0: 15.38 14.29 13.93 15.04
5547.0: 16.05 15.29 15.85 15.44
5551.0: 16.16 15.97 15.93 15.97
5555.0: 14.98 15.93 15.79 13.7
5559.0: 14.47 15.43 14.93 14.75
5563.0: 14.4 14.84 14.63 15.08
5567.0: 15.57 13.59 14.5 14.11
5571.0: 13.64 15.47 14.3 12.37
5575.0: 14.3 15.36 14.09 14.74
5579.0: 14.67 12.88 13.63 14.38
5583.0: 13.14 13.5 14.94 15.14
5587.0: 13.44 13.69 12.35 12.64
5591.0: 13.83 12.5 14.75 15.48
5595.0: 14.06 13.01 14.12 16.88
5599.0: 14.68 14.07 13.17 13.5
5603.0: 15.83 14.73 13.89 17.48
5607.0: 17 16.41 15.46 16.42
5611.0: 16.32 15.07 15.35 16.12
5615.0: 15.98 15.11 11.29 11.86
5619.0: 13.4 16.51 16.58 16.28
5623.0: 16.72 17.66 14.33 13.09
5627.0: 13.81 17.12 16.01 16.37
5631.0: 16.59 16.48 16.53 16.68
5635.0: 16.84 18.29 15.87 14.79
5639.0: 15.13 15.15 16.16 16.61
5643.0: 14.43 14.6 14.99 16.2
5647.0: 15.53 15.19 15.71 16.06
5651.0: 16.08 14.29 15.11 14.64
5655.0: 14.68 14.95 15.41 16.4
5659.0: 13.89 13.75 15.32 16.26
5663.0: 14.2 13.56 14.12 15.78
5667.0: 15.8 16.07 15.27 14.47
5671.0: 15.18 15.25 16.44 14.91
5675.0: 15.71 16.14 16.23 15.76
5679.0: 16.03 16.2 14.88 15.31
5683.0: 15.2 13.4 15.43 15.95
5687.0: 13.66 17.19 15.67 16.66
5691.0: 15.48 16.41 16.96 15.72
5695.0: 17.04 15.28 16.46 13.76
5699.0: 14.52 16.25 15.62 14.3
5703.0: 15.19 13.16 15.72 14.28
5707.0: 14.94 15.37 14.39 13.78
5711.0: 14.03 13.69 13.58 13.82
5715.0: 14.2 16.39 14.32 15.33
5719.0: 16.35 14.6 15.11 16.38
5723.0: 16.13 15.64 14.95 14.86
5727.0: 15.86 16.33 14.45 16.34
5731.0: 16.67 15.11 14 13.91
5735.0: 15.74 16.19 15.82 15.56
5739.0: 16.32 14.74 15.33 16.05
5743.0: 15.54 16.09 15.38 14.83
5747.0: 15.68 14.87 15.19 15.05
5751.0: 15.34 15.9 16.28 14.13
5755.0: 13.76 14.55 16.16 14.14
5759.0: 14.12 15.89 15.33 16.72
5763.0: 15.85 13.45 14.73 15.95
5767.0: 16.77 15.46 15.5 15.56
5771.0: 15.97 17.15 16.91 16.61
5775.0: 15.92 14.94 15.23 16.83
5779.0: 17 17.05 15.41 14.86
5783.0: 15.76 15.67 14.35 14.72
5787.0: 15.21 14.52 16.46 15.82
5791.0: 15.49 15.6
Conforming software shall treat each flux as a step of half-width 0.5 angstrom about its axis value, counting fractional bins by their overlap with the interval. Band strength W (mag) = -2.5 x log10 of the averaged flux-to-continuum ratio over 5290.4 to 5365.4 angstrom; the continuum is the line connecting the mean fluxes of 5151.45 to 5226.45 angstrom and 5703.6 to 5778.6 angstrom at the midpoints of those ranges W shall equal -0.20 mag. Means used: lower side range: 10.8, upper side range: 15.3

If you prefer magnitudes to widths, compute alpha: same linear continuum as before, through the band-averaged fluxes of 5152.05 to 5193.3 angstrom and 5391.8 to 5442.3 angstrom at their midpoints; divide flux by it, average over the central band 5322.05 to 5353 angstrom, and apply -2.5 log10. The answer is -0.09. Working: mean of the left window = 9.64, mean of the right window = 14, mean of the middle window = 13.7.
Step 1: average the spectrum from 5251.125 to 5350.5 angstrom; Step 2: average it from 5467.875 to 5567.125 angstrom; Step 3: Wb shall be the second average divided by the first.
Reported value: 1.08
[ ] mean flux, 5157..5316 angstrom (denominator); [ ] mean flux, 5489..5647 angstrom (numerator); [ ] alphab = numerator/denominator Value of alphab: 1.2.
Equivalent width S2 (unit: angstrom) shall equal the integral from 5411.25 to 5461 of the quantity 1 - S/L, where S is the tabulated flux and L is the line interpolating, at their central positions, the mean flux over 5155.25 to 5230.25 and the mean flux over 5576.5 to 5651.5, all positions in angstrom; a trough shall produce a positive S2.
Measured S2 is -4.0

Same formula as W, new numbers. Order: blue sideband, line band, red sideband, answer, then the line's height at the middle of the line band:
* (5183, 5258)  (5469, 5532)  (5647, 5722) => -0.050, 14.1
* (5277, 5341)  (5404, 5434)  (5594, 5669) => 0.052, 14.7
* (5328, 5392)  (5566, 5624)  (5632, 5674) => 0.045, 15.2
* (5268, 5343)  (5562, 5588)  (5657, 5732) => 0.044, 14.9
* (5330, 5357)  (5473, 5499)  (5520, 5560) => 0.029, 15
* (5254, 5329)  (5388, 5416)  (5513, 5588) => 0.057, 14.3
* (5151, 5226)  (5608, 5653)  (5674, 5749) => -0.068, 14.6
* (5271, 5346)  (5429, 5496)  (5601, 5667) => 0.026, 14.7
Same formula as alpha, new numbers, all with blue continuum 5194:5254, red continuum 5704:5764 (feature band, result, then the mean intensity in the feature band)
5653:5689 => -0.02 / 15.2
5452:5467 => -0.03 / 14.4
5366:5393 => -0.08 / 14.8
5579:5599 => 0.05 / 14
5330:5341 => -0.05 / 14.1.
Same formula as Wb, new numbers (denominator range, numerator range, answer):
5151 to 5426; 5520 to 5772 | 1.15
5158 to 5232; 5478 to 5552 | 1.37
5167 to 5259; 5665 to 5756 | 1.30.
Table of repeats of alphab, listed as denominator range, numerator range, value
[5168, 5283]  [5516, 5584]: 1.25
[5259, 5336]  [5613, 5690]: 1.12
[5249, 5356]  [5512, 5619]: 1.07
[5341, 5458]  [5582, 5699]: 1.07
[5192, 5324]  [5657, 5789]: 1.14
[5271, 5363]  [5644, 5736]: 1.07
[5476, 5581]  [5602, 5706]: 1.04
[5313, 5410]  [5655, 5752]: 1.07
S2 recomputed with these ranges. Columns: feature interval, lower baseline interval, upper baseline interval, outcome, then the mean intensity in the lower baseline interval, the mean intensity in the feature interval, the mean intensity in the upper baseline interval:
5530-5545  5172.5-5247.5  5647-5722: -1.3 angstrom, 11.7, 15.3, 15.2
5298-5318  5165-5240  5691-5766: -4.7 angstrom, 11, 14.7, 15.2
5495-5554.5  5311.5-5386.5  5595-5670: -0.4 angstrom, 14.4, 15.1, 15.3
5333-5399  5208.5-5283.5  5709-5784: -3.7 angstrom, 13.2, 14.5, 15.4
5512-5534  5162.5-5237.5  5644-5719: -2.1 angstrom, 10.9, 15.1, 15.2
